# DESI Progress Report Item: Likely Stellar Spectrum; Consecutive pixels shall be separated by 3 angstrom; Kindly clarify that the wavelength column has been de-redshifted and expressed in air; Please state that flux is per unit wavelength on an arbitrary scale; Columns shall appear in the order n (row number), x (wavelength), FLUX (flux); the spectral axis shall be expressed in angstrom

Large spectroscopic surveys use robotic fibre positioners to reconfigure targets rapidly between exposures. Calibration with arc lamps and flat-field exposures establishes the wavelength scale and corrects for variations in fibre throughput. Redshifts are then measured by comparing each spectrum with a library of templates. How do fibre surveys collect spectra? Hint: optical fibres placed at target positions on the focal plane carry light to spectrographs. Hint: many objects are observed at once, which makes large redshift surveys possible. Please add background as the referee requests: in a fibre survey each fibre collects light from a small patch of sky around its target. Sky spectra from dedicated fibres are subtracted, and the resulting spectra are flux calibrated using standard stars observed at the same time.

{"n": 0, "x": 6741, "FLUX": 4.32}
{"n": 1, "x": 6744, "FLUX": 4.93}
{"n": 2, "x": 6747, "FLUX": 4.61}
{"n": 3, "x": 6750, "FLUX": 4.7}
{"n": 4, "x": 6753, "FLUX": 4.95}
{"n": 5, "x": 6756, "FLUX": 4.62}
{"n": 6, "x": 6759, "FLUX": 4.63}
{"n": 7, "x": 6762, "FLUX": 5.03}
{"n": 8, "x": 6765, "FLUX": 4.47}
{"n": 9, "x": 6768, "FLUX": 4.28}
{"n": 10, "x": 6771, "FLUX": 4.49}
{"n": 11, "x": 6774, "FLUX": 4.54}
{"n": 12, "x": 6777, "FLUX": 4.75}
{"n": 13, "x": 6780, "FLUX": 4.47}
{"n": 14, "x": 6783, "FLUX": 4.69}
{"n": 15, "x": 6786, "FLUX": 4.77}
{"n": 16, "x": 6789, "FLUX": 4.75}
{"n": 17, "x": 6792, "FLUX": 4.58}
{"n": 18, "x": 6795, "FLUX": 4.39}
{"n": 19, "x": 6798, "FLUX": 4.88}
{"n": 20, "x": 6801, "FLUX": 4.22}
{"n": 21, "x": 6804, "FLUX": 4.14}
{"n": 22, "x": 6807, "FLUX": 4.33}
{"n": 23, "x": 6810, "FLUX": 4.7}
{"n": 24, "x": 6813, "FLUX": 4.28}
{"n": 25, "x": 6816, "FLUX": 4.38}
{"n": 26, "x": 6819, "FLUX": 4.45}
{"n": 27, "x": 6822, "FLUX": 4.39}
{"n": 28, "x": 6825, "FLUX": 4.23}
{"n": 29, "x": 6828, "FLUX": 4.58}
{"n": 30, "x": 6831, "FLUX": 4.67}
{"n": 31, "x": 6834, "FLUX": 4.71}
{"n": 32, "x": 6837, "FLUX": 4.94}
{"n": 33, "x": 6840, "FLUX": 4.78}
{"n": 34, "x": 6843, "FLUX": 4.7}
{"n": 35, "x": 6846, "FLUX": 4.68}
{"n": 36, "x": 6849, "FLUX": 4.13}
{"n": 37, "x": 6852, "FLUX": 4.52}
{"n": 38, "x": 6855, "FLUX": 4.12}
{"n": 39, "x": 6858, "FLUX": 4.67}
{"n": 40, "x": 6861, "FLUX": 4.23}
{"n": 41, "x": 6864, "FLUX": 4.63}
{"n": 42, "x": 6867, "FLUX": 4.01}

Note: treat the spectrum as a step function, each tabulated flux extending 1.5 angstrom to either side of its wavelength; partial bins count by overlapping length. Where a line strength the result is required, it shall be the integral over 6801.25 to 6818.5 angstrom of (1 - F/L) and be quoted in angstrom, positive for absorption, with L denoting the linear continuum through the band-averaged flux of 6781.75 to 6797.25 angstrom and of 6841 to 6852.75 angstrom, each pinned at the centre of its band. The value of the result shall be 0.90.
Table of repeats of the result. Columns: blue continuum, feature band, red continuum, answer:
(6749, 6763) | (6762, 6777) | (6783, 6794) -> 0.65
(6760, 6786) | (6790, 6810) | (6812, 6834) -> 0.29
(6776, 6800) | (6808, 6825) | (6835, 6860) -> 0.70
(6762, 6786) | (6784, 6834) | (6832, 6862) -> 0.79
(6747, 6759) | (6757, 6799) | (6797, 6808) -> -0.70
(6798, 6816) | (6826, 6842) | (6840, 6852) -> -0.81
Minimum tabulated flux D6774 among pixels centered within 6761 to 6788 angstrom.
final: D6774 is 4.28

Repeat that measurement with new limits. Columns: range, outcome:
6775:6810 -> 4.14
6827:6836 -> 4.58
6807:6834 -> 4.23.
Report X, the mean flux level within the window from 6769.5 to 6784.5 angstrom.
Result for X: 4.59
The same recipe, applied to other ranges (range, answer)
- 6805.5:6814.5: 4.44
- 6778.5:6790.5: 4.67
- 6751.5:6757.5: 4.79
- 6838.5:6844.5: 4.74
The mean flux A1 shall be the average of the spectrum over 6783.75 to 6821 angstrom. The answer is 4.49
